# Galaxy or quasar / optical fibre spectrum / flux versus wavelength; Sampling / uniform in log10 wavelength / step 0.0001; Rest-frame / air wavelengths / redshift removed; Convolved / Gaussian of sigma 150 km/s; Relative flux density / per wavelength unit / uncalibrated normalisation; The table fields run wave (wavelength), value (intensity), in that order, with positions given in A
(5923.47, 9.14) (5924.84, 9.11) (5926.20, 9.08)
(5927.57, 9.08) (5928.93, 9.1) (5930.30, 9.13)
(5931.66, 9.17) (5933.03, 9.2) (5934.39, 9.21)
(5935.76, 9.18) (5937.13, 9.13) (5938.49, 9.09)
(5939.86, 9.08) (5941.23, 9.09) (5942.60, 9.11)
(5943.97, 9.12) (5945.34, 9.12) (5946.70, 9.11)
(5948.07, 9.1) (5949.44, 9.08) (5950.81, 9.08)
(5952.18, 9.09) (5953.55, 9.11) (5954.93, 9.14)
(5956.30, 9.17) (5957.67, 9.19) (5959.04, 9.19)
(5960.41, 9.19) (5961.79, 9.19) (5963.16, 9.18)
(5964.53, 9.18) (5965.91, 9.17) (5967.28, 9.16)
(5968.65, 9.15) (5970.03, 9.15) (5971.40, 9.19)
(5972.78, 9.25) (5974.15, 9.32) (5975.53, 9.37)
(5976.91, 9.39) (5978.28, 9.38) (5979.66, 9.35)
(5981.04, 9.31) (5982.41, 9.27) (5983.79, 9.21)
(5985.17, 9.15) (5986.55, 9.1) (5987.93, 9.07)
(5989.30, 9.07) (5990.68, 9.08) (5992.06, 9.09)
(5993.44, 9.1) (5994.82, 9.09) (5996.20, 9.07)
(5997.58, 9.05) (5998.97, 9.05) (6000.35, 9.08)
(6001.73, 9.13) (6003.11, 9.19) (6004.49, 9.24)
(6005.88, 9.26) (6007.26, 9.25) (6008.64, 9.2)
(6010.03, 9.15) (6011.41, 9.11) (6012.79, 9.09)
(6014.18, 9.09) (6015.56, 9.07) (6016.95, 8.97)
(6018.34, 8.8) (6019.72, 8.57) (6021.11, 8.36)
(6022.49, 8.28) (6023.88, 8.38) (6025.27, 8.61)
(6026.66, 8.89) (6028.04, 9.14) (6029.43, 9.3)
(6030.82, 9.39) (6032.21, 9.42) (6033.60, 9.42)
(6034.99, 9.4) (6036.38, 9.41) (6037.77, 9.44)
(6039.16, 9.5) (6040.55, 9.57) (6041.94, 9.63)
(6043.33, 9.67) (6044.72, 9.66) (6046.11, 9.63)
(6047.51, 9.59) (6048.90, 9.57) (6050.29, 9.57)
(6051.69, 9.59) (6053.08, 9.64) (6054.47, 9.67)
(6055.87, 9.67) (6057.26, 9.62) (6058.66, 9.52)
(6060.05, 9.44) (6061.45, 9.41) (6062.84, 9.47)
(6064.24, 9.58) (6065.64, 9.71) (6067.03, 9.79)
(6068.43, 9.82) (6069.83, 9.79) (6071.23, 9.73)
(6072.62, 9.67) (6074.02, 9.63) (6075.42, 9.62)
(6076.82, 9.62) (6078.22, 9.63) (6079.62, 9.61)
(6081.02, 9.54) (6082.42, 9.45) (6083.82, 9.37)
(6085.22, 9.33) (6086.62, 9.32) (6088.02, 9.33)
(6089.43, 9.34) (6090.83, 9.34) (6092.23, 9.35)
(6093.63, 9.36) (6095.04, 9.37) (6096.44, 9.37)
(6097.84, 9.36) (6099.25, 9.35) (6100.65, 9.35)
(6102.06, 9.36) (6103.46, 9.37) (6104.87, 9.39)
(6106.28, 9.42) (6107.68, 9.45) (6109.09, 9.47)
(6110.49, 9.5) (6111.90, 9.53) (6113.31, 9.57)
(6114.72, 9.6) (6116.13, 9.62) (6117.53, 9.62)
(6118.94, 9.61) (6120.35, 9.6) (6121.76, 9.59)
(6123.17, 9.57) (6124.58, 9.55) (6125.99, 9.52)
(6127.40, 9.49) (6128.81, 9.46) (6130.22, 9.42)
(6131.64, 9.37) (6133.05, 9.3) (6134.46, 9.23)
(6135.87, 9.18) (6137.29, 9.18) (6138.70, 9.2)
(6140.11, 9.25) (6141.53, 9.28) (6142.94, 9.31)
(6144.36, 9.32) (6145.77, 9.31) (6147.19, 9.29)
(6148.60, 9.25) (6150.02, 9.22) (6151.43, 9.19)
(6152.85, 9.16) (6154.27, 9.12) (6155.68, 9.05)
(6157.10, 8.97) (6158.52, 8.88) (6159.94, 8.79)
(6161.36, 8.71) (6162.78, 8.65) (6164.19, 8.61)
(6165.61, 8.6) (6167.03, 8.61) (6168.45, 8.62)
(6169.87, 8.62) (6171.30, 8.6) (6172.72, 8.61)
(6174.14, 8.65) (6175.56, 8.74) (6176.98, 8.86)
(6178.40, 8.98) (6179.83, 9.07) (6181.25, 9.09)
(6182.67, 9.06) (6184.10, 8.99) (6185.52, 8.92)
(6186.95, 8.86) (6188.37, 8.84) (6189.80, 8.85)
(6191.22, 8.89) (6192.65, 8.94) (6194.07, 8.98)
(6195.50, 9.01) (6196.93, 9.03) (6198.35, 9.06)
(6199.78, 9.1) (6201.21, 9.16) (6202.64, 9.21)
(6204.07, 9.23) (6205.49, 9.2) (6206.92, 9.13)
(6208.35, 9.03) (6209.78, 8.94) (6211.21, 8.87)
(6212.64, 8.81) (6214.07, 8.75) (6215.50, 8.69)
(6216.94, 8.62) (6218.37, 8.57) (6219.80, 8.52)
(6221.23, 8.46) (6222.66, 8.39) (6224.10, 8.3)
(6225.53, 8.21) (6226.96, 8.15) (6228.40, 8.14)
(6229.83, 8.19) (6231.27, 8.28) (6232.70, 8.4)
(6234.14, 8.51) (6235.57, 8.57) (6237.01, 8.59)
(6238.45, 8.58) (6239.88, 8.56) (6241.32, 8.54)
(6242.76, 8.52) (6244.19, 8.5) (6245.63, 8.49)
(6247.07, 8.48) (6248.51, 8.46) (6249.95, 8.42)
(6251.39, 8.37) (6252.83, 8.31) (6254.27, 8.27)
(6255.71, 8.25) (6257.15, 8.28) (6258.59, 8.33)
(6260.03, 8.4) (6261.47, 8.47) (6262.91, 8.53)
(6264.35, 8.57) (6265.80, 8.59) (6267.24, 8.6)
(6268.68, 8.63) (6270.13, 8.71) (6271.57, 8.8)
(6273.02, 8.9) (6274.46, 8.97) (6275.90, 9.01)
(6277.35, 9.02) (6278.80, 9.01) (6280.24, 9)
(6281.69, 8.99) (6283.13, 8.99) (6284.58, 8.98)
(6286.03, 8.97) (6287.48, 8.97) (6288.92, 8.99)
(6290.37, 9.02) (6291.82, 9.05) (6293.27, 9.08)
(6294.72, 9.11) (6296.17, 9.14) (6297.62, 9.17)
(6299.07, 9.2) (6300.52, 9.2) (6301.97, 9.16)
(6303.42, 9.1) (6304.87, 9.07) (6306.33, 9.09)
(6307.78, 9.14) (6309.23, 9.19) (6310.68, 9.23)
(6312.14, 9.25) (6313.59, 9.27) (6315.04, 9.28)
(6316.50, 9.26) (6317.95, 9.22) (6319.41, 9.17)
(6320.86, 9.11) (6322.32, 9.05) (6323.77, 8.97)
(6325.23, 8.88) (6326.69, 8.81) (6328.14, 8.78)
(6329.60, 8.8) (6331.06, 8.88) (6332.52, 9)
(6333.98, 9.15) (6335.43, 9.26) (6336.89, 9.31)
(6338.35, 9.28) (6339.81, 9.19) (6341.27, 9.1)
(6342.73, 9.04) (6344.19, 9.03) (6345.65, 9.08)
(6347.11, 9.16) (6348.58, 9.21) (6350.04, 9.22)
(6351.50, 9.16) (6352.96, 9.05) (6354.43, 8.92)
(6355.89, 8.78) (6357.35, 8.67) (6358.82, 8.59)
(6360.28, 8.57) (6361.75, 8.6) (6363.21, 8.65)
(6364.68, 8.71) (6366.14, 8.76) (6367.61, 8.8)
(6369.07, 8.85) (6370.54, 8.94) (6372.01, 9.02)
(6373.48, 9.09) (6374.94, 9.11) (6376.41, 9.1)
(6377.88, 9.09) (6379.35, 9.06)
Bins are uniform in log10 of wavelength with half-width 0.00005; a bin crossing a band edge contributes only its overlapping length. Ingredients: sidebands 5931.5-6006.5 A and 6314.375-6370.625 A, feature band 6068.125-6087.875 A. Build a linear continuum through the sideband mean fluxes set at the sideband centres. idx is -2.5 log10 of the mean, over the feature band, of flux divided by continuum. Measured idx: -0.05 mag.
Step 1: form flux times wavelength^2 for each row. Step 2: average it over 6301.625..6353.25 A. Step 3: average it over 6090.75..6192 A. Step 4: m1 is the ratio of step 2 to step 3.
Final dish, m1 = 1.1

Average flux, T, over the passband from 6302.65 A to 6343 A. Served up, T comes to 9.1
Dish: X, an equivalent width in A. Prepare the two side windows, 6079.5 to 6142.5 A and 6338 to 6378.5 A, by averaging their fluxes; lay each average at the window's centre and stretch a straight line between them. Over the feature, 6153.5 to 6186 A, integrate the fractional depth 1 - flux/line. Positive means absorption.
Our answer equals 1.7 A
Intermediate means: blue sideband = 9.42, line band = 8.82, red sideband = 8.95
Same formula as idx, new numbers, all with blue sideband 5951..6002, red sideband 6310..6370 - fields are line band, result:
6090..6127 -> -0.042 mag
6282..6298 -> -0.002 mag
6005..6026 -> 0.033 mag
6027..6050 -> -0.039 mag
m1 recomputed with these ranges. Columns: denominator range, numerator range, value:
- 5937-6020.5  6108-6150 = 1.08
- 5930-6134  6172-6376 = 1.03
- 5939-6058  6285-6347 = 1.10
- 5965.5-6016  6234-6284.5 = 1.02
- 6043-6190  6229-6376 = 1.01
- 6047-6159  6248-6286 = 0.97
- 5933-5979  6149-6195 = 1.04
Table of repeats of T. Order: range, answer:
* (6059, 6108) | 9.49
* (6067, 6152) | 9.44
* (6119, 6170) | 9.16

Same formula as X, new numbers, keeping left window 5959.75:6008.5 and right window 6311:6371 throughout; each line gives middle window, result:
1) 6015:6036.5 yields 0.5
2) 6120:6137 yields -0.6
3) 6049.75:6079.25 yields -1.6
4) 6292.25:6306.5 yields -0.2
